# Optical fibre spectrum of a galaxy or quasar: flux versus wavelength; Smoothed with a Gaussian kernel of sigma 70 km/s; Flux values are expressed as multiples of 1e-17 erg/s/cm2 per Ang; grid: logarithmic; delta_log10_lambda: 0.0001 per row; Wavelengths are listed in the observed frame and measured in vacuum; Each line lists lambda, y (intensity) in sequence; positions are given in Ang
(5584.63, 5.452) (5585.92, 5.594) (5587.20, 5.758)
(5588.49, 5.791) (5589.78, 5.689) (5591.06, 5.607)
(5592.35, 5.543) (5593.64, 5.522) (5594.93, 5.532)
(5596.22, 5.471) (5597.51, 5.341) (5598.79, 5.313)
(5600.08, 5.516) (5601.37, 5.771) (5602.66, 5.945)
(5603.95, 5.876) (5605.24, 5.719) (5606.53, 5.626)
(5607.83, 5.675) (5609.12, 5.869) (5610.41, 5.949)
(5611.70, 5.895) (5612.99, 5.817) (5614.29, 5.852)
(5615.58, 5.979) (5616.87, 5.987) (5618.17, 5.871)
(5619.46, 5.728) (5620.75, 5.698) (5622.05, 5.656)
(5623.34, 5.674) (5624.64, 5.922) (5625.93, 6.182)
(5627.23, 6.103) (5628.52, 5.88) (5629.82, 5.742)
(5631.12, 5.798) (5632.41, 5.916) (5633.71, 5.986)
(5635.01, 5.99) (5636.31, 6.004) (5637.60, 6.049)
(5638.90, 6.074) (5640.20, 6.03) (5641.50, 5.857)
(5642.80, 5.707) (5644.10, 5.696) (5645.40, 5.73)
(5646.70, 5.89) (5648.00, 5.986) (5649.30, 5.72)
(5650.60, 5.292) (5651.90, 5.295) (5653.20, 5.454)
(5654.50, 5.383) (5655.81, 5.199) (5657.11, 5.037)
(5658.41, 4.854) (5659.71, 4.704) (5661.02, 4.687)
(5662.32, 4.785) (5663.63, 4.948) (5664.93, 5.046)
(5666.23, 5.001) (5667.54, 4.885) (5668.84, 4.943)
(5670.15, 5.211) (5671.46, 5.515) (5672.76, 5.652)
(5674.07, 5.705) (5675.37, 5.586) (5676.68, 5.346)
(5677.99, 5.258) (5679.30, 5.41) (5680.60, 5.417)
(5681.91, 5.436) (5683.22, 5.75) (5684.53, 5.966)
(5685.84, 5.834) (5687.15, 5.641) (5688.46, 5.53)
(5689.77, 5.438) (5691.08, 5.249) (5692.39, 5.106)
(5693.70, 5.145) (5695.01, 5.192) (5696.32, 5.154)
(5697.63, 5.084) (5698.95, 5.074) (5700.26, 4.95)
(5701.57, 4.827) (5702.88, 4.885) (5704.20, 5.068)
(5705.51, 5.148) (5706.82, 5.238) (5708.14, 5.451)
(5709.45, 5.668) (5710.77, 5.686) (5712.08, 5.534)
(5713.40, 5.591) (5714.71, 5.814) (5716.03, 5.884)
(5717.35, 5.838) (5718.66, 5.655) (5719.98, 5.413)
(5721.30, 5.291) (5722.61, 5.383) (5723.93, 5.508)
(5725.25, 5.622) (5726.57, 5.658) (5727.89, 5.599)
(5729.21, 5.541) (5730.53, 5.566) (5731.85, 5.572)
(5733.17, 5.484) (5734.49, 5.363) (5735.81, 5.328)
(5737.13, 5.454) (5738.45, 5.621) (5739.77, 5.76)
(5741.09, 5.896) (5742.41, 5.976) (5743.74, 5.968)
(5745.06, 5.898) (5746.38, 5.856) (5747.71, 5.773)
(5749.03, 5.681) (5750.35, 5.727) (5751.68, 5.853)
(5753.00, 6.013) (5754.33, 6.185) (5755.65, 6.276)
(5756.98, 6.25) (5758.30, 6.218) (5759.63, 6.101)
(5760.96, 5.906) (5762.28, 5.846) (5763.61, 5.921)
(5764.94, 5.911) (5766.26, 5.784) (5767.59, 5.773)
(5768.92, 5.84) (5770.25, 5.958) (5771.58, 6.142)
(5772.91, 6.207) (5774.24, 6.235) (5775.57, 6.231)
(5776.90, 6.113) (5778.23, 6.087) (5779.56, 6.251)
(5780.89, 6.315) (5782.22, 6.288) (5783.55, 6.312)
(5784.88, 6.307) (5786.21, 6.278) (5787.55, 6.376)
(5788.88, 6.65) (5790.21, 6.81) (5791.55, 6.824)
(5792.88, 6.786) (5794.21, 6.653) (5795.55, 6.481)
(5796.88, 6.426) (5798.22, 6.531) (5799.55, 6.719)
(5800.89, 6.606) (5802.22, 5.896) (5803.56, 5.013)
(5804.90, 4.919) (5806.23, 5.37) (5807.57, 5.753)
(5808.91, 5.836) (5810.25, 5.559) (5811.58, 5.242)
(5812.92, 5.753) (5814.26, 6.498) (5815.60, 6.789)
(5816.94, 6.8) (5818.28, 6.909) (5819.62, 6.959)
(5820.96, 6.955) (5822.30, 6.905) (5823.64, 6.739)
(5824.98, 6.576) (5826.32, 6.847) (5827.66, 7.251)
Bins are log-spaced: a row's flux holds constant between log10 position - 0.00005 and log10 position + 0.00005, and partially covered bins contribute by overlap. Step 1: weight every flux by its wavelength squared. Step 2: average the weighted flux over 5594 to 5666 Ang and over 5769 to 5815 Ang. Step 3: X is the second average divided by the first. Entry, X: 1.15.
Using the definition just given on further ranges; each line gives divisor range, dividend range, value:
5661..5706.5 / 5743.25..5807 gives 1.20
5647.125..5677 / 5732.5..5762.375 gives 1.15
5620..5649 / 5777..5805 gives 1.14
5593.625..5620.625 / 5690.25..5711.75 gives 0.94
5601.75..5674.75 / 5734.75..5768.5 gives 1.09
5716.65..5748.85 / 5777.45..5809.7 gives 1.13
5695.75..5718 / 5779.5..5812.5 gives 1.19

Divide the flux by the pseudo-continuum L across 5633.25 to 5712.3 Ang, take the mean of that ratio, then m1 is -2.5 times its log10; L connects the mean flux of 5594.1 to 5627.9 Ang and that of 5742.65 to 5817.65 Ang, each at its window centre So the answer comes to 0.09 mag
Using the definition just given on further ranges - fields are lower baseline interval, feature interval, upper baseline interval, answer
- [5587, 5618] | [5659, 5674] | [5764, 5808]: 0.16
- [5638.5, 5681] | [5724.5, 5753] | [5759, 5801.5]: 0.05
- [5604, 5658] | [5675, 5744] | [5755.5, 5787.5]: 0.09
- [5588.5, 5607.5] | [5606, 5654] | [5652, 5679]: -0.08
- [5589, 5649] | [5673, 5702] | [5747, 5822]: 0.11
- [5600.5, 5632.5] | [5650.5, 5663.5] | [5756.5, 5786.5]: 0.17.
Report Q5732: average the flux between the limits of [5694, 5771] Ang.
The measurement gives 5.63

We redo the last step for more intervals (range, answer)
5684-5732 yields 5.42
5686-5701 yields 5.25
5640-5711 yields 5.33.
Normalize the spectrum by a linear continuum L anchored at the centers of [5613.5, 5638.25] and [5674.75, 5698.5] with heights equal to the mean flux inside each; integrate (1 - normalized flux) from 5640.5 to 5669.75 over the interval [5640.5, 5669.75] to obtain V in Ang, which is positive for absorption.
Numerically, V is 2.0 Ang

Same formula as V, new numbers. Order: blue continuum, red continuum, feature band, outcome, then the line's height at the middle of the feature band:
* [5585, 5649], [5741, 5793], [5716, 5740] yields 1.9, 6.03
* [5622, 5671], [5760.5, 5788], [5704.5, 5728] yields 1.2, 5.84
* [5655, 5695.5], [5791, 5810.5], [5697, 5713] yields 0.7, 5.47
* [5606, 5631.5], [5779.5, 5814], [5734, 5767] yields 1.1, 6.07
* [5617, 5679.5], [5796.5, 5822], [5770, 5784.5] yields -0.4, 6.02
